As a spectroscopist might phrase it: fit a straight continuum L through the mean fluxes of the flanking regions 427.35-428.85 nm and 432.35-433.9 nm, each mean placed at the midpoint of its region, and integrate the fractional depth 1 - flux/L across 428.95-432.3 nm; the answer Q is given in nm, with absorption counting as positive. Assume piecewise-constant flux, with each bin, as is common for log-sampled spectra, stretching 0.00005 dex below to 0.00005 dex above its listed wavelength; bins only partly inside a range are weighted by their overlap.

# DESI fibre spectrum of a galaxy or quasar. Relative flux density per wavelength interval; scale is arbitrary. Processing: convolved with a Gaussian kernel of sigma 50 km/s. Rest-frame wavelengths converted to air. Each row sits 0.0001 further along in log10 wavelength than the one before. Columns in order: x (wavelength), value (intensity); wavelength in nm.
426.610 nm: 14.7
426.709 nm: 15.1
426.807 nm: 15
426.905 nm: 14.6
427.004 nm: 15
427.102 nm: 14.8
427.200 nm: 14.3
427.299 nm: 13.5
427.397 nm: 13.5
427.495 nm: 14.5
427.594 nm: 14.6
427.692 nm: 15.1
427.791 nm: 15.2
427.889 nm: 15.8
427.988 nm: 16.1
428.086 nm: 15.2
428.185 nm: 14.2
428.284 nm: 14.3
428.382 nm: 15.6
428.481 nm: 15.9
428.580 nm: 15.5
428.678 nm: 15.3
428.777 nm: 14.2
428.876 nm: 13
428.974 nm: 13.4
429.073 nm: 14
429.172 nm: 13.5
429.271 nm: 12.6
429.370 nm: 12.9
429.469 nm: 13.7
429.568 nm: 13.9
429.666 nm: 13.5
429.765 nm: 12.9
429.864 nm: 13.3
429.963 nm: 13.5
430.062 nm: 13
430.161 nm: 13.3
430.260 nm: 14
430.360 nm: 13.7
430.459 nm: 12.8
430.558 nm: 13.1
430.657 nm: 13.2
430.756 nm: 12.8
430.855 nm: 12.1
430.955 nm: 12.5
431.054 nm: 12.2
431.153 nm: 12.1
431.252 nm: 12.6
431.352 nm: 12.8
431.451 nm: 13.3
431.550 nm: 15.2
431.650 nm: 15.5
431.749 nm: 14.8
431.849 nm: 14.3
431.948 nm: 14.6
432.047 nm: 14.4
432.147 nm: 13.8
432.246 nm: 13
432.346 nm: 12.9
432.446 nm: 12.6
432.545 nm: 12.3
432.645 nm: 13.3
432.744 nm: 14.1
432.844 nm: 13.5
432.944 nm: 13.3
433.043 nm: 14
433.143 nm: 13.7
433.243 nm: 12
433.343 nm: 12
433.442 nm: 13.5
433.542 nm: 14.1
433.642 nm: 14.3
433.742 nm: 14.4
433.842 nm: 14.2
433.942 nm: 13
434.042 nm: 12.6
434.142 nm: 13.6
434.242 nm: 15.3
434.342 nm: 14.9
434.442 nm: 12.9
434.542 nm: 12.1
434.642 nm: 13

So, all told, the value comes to 0.18 nm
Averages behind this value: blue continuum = 15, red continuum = 13.4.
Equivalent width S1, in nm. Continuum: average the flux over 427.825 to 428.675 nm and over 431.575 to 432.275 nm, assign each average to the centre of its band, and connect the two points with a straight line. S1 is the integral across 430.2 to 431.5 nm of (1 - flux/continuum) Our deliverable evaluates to 0.16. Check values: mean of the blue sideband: 15.3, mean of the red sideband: 14.4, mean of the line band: 12.9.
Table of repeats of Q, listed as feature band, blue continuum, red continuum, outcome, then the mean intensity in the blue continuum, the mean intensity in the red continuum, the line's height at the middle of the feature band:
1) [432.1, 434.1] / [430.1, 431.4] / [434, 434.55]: 0.01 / 12.9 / 13.7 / 13.4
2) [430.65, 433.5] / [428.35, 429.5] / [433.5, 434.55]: 0.12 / 14.1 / 13.8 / 13.9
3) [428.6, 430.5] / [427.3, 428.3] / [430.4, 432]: 0.07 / 14.8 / 13.4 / 14.1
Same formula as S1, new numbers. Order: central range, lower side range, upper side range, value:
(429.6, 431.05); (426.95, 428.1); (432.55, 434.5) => 0.115 nm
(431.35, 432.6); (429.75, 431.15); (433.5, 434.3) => -0.041 nm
